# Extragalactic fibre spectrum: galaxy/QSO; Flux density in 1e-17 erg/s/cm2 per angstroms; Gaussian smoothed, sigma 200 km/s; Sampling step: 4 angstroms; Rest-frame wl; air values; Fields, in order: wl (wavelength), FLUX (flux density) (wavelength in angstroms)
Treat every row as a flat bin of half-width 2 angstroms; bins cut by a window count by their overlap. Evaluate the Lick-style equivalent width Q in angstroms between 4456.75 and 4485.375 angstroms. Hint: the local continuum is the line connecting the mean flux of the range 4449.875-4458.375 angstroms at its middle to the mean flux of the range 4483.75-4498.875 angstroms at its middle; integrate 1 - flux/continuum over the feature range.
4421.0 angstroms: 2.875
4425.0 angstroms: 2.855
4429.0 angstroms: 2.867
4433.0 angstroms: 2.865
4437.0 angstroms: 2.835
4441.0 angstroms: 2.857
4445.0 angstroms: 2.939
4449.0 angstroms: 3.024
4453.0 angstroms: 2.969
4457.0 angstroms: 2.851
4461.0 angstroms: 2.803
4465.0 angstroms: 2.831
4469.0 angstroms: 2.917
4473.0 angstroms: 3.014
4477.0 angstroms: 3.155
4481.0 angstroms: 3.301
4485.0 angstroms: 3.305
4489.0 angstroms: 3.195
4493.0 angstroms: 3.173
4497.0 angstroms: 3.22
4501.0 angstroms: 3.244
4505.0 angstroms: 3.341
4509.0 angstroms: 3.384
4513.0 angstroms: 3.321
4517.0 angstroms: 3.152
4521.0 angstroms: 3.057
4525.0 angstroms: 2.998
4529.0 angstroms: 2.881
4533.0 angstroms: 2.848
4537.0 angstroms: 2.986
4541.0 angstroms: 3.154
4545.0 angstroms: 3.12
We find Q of 0.4 angstroms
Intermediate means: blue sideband 2.93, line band 3.02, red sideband 3.22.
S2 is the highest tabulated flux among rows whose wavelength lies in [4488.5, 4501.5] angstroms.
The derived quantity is 3.244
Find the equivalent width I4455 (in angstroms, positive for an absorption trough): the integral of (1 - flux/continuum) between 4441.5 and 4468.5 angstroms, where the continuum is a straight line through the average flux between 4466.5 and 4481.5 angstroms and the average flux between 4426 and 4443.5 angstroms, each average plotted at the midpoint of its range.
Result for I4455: 0.58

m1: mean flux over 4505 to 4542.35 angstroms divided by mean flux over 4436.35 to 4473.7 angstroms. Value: 1.1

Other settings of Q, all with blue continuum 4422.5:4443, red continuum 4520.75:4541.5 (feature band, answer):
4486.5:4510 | -2.6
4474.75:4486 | -1.3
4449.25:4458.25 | -0.2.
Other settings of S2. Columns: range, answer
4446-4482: 3.301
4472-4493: 3.305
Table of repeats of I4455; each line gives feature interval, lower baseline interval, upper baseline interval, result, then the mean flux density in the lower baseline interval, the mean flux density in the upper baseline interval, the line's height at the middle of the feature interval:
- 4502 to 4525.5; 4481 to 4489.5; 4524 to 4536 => -1.41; 3.27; 2.91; 3.04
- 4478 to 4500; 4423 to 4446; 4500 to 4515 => -0.17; 2.87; 3.33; 3.21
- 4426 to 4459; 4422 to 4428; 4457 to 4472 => -0.45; 2.86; 2.86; 2.86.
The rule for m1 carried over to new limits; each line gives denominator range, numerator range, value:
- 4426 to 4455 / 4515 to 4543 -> 1.04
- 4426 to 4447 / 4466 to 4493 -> 1.09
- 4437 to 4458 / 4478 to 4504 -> 1.11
